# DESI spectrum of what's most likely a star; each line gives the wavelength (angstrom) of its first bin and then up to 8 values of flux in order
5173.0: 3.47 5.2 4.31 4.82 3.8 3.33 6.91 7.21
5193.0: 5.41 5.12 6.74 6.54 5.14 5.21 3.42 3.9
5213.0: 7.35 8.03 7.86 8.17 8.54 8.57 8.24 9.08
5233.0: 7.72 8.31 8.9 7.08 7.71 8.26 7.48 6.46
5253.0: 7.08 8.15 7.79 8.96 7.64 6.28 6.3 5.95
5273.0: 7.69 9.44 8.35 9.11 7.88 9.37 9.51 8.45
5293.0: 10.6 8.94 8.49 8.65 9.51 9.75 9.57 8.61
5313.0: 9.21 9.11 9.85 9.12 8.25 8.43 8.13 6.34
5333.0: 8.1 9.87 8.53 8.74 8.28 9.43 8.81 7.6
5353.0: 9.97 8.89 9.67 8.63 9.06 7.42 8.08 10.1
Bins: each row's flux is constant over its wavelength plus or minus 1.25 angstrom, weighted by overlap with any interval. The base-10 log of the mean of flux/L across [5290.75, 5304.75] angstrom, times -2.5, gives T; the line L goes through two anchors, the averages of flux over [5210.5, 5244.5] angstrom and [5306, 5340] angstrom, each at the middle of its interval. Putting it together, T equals -0.08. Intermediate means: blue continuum 7.97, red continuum 8.73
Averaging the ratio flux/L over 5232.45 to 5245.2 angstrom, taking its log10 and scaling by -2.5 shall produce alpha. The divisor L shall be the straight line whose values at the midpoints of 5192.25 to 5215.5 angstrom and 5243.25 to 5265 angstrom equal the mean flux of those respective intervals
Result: -0.138 mag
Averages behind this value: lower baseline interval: 5.57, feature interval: 7.98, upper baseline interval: 7.68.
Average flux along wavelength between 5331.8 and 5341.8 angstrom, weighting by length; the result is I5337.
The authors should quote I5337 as 8.81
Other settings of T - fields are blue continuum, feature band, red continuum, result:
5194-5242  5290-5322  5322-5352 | -0.150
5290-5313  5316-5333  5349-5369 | 0.078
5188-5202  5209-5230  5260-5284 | -0.130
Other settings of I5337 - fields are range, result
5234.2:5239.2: 8.59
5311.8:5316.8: 9.17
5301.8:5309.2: 9.61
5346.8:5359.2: 8.99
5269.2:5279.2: 7.85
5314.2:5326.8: 8.95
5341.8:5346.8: 8.86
